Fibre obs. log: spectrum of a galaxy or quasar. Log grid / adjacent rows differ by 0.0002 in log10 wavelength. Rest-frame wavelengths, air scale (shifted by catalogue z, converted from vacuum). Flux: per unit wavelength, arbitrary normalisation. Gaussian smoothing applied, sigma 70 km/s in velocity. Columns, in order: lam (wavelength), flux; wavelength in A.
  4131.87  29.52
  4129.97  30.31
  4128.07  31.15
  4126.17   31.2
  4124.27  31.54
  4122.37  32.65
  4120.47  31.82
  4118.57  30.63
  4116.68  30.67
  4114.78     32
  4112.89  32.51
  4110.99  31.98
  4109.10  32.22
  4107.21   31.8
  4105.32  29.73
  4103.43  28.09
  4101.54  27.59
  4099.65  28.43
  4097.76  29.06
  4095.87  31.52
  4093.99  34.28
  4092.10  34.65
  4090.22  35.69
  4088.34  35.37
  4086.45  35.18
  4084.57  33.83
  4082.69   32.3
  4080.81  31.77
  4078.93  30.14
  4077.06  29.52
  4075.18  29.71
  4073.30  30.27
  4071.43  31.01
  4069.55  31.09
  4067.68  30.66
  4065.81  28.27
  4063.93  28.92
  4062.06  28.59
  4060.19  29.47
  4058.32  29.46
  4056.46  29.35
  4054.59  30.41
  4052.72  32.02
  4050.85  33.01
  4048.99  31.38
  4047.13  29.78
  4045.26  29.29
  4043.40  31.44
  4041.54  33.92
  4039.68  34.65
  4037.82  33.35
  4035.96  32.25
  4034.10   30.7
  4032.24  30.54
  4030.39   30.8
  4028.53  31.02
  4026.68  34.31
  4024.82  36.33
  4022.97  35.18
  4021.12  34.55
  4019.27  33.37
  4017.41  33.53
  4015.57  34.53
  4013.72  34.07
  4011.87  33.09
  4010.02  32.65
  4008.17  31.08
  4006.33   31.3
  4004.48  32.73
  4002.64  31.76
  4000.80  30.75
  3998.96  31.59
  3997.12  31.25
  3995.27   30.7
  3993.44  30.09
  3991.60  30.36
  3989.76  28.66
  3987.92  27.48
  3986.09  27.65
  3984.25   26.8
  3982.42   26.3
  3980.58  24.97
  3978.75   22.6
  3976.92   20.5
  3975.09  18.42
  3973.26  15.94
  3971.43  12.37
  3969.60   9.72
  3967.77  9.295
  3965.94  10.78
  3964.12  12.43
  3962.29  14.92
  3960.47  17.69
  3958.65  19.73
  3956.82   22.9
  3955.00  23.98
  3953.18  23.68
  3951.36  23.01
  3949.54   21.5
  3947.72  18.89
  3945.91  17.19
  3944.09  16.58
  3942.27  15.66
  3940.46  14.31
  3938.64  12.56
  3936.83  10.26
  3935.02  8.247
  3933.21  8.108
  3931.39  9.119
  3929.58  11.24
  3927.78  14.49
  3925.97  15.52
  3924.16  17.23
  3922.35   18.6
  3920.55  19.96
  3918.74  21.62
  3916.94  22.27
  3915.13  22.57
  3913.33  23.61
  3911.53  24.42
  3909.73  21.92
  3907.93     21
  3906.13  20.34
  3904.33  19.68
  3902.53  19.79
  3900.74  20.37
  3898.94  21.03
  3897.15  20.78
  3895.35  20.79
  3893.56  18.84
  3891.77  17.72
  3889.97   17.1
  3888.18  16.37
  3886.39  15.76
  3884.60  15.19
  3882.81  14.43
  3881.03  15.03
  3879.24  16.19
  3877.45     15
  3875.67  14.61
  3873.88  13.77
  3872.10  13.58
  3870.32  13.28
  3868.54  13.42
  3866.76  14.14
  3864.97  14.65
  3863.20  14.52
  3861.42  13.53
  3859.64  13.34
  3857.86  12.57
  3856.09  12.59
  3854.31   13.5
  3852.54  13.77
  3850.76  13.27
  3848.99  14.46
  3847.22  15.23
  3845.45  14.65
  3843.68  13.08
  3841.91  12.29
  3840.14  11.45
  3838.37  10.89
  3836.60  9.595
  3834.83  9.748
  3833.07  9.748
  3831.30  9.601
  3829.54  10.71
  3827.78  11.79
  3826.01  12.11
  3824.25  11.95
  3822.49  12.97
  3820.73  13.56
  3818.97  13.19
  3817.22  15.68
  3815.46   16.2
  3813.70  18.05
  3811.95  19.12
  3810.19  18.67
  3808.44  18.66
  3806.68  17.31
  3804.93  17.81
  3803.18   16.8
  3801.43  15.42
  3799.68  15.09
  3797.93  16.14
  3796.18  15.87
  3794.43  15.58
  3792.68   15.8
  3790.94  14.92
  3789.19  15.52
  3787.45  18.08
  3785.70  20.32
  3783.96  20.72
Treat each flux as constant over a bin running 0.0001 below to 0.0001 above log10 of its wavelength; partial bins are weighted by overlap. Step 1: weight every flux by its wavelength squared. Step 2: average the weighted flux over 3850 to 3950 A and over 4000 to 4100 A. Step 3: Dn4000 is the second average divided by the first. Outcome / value 2.10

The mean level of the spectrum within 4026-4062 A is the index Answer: 31.3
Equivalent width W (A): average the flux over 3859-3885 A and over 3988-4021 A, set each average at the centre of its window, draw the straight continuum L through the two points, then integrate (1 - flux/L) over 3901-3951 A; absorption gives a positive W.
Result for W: 8.6 A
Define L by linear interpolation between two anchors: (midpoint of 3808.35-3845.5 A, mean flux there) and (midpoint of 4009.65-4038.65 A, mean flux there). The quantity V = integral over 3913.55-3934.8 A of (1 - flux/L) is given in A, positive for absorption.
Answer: 5.99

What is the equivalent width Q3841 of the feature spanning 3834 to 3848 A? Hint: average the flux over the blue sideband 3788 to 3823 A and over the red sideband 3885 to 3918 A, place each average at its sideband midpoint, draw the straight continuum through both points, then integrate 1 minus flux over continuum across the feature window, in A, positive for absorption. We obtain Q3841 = 4.4 A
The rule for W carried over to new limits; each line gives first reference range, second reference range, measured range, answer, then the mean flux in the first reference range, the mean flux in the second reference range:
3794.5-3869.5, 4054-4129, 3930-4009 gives 8.3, 14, 31.1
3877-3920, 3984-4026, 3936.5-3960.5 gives 6.3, 19.3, 31.8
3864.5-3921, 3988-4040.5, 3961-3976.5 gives 7.8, 18.1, 32.2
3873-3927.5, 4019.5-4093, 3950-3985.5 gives 8.0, 18.7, 31.8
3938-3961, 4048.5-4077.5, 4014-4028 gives -4.5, 19.2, 30.2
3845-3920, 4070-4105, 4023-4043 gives -3.8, 17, 31.5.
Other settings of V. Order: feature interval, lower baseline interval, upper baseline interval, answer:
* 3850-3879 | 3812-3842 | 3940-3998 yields 1.9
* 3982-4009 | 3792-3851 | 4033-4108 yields -4.0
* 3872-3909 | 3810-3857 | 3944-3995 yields -2.7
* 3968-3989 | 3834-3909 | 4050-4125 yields 2.2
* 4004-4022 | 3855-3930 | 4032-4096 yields -3.8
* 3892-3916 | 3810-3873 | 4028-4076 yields -3.3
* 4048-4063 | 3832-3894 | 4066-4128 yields -1.1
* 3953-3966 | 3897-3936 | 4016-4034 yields 3.0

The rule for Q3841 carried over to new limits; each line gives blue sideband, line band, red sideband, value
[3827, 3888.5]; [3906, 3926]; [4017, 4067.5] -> -2.1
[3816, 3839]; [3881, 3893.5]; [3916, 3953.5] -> -1.8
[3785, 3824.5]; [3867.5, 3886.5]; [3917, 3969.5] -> 1.9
